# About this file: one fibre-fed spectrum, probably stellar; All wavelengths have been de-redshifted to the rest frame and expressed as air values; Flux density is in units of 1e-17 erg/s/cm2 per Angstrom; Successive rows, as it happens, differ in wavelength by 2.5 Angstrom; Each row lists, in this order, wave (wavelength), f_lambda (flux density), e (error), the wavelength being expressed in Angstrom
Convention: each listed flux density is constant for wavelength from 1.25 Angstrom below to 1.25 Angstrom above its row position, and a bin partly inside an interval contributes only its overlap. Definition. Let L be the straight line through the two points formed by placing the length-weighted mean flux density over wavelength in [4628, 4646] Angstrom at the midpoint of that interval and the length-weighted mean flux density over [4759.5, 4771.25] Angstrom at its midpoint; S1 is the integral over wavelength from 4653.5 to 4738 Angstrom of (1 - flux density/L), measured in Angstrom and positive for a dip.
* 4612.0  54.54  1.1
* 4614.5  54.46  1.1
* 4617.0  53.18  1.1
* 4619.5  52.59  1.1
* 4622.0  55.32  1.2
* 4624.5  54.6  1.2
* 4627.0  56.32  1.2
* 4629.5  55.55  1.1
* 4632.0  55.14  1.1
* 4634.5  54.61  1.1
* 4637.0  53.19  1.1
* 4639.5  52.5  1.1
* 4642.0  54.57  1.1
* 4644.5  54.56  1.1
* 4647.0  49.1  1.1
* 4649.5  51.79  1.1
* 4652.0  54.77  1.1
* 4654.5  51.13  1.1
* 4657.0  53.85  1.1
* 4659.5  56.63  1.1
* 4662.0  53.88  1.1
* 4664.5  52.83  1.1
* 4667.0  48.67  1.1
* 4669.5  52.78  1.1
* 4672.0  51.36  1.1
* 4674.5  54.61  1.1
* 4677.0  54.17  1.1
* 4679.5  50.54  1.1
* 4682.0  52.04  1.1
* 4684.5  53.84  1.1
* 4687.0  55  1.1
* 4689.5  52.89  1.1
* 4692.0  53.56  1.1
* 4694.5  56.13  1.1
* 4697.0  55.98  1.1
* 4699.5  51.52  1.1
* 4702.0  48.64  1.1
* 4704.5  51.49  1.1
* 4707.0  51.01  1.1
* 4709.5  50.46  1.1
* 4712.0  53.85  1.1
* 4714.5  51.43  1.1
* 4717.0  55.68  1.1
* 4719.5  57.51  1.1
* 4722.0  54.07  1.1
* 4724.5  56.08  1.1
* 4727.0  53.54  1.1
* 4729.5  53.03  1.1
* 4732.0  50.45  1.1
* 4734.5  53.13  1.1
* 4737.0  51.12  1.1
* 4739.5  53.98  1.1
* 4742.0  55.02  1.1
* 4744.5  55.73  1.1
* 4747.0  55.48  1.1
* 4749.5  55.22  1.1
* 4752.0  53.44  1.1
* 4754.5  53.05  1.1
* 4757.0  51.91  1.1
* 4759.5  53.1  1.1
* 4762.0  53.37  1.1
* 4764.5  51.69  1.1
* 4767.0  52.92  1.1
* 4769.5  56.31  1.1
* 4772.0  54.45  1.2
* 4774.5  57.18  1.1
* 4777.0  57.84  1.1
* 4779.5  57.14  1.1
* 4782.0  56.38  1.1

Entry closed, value 1.41 Angstrom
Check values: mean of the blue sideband 54.3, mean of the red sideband 53.6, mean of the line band 53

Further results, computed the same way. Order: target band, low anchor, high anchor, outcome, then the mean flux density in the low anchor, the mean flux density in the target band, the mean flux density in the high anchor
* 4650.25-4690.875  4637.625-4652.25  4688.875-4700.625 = 0.3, 52.8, 53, 54.1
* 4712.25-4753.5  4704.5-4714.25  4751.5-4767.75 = -1.5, 51.7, 54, 52.7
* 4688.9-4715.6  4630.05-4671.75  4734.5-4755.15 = 0.6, 53.1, 52.4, 54.1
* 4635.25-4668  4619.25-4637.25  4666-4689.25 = 0.5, 54.9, 52.9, 52.6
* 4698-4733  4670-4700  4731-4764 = 0.4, 53.5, 52.8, 53.4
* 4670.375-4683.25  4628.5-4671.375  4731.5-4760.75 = 0.2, 53.2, 52.6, 53.5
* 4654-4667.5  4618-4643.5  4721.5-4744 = 0.2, 54.4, 53.2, 53.4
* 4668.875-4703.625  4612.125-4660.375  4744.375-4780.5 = 0.7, 53.9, 53.1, 54.5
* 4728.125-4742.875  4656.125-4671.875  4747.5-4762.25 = 0.2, 53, 52.7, 53.5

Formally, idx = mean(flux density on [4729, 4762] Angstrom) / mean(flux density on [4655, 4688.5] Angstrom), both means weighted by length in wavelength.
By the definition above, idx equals 1.0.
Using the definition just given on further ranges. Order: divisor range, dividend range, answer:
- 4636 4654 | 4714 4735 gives 1.02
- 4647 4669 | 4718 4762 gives 1.02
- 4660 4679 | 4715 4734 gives 1.03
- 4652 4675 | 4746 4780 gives 1.03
